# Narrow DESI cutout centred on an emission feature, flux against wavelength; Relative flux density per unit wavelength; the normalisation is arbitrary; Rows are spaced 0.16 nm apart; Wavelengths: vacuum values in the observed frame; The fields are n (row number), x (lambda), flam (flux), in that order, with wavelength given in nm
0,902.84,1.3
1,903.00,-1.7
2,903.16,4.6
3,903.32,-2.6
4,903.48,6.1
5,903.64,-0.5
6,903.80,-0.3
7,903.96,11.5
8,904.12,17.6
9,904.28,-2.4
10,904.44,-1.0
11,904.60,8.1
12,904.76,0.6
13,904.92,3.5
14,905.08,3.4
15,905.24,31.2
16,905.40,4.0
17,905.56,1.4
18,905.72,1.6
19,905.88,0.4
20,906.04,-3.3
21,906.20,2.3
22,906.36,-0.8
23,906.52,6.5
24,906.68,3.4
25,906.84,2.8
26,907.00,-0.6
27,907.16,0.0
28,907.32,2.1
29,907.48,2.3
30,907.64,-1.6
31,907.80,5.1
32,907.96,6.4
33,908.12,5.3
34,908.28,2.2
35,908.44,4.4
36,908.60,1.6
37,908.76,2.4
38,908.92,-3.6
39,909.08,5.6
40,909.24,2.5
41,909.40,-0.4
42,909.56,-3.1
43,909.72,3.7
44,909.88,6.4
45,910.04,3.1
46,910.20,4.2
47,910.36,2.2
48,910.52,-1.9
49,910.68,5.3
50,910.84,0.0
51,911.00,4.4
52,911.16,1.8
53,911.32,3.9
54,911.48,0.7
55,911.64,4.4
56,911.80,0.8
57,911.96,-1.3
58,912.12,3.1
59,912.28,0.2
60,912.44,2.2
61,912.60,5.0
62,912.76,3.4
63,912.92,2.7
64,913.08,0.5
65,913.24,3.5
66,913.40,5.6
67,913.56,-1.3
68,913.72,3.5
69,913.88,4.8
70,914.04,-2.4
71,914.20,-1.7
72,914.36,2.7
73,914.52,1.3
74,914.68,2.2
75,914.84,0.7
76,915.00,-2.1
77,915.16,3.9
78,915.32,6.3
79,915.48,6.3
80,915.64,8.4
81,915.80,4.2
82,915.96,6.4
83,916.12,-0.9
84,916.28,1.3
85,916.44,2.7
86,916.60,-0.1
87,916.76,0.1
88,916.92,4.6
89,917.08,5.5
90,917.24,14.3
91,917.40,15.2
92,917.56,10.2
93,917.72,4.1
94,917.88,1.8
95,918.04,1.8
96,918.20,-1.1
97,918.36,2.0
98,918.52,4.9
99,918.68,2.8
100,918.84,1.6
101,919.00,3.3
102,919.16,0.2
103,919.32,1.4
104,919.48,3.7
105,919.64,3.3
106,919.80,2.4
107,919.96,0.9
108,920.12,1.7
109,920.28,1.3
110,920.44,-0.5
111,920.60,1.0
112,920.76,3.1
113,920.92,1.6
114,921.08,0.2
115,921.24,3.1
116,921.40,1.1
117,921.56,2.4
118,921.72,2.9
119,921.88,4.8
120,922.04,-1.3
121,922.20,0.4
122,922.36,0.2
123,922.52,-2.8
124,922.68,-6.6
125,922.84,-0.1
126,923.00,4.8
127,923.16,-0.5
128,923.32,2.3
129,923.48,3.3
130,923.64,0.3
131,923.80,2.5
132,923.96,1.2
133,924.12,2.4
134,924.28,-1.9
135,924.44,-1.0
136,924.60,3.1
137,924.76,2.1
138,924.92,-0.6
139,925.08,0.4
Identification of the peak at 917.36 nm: H-beta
